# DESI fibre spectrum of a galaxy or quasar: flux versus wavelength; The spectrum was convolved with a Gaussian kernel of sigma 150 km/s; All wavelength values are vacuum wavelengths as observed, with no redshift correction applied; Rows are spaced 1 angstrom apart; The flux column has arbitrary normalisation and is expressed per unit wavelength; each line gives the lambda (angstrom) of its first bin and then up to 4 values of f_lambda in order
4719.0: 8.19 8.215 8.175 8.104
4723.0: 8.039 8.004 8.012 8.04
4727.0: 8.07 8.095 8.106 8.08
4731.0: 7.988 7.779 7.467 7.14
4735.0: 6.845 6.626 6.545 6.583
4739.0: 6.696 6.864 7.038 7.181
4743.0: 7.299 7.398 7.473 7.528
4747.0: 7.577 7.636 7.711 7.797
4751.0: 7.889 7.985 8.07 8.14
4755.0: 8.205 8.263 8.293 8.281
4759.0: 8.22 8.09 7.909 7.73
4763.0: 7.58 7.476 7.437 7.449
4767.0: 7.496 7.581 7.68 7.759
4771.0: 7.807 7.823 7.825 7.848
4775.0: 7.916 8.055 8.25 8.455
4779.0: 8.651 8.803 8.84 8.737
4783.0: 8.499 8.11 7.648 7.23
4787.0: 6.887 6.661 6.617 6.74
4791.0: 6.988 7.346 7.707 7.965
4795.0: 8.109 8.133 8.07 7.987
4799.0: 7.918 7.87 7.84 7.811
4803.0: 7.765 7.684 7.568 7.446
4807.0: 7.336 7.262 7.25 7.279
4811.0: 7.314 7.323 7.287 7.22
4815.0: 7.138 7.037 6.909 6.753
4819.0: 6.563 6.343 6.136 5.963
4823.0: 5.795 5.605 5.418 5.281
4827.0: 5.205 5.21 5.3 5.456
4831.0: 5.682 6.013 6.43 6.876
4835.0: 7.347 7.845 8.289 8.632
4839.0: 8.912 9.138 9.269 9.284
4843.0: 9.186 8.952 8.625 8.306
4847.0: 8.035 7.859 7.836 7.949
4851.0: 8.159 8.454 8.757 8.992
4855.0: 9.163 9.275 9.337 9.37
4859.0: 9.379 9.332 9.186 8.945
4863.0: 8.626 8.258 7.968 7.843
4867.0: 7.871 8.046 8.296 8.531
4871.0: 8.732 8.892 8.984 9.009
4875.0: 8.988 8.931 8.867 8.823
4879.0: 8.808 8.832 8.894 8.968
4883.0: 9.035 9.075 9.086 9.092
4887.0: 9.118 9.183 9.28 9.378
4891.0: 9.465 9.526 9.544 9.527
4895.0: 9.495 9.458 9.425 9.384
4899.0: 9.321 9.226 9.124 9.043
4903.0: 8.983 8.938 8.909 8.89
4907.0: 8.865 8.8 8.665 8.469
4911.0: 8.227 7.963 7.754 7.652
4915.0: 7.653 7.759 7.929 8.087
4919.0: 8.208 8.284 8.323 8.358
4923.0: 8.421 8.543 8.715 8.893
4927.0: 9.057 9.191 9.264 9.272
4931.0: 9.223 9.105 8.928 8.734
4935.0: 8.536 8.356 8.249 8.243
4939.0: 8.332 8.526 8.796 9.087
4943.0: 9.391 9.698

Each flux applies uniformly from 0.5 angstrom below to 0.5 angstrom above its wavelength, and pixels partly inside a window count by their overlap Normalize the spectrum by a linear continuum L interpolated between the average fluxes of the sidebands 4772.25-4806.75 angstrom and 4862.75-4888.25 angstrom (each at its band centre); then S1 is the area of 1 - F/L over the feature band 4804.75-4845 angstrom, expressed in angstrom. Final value 5.6 angstrom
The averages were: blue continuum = 7.82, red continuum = 8.72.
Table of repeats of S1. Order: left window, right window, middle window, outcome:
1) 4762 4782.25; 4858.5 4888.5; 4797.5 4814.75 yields 1.47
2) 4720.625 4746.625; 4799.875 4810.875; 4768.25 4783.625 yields -1.35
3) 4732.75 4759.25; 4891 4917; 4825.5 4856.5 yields 2.13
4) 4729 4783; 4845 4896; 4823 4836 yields 3.92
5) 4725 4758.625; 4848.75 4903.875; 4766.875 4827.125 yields 5.44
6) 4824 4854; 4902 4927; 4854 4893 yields -4.91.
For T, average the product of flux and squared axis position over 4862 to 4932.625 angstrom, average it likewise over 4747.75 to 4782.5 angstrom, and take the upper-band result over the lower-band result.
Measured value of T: 1.16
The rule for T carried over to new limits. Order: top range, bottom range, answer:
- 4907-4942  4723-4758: 1.20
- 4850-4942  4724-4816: 1.21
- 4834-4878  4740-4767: 1.16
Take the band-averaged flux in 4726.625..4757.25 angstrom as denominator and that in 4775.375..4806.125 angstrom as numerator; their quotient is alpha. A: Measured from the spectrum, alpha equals 1.04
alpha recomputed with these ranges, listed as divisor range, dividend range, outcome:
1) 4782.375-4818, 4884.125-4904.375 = 1.24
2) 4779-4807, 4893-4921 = 1.12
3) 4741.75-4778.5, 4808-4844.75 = 0.90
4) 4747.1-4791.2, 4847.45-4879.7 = 1.11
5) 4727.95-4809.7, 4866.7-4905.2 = 1.18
